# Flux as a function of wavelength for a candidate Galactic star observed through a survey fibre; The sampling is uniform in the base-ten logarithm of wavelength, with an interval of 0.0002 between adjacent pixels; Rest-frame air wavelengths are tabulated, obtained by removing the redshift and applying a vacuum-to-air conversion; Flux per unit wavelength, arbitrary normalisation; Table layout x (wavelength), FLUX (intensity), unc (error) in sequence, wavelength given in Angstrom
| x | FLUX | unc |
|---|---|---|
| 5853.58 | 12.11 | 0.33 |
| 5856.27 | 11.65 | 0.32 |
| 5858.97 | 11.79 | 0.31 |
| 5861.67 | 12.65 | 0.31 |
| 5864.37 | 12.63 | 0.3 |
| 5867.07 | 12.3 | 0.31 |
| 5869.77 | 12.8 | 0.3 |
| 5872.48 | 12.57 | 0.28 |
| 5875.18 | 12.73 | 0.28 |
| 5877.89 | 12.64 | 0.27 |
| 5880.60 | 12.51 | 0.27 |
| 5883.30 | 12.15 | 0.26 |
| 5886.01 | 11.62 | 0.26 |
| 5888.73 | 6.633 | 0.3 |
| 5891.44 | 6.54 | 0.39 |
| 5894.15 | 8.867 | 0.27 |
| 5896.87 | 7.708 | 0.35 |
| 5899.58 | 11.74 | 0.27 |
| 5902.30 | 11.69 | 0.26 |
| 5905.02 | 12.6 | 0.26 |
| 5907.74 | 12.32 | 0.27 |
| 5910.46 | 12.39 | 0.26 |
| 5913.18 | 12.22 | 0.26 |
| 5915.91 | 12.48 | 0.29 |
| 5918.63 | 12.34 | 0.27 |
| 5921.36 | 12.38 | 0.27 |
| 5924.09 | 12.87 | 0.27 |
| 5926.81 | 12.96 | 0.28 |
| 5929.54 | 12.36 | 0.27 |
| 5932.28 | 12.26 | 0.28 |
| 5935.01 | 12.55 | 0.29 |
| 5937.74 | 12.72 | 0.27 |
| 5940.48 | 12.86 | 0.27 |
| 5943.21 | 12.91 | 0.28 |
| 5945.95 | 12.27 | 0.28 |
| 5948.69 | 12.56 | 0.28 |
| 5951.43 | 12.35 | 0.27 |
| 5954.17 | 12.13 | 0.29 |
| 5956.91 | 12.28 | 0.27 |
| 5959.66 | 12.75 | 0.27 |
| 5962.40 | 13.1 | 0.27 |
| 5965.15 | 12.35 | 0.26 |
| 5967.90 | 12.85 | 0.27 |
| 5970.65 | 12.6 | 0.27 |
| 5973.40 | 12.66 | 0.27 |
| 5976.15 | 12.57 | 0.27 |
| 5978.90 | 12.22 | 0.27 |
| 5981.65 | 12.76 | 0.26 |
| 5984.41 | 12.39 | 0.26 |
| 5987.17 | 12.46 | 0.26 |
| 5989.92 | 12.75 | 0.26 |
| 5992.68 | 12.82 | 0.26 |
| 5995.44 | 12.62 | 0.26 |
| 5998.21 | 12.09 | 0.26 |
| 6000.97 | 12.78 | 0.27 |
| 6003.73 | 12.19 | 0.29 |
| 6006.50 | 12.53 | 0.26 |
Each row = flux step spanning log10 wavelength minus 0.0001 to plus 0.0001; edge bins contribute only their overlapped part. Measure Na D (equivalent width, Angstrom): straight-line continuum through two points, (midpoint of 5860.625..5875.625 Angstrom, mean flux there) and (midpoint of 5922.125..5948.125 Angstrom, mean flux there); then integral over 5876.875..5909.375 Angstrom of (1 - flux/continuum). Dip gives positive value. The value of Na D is 5.3 Angstrom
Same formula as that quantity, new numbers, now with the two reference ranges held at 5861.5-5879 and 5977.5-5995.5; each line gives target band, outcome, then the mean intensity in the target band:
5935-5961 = 0.11 Angstrom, 12.5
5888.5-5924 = 4.59 Angstrom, 11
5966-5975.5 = -0.07 Angstrom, 12.7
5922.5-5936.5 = 0.00 Angstrom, 12.6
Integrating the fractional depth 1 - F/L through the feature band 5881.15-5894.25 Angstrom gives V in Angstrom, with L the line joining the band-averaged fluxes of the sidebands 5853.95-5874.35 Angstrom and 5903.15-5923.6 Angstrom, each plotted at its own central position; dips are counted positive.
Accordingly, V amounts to 3.1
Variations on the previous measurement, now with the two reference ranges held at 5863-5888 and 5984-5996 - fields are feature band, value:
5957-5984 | -0.1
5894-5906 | 1.7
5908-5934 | -0.1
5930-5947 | -0.2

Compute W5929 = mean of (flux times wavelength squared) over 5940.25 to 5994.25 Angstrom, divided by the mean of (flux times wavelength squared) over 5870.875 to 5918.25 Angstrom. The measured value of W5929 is 1.2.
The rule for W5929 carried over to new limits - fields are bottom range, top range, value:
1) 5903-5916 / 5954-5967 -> 1.03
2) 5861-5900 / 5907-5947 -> 1.16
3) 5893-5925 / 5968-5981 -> 1.10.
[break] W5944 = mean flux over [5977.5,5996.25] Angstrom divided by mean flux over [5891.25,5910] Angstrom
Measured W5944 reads 1.19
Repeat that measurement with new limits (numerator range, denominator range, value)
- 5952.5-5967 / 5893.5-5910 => 1.14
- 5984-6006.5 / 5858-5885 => 1.00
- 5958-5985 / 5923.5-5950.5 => 1.00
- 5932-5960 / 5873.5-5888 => 1.04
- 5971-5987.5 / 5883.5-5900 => 1.40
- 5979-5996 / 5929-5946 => 1.00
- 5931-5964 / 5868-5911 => 1.13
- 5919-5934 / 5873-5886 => 1.01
